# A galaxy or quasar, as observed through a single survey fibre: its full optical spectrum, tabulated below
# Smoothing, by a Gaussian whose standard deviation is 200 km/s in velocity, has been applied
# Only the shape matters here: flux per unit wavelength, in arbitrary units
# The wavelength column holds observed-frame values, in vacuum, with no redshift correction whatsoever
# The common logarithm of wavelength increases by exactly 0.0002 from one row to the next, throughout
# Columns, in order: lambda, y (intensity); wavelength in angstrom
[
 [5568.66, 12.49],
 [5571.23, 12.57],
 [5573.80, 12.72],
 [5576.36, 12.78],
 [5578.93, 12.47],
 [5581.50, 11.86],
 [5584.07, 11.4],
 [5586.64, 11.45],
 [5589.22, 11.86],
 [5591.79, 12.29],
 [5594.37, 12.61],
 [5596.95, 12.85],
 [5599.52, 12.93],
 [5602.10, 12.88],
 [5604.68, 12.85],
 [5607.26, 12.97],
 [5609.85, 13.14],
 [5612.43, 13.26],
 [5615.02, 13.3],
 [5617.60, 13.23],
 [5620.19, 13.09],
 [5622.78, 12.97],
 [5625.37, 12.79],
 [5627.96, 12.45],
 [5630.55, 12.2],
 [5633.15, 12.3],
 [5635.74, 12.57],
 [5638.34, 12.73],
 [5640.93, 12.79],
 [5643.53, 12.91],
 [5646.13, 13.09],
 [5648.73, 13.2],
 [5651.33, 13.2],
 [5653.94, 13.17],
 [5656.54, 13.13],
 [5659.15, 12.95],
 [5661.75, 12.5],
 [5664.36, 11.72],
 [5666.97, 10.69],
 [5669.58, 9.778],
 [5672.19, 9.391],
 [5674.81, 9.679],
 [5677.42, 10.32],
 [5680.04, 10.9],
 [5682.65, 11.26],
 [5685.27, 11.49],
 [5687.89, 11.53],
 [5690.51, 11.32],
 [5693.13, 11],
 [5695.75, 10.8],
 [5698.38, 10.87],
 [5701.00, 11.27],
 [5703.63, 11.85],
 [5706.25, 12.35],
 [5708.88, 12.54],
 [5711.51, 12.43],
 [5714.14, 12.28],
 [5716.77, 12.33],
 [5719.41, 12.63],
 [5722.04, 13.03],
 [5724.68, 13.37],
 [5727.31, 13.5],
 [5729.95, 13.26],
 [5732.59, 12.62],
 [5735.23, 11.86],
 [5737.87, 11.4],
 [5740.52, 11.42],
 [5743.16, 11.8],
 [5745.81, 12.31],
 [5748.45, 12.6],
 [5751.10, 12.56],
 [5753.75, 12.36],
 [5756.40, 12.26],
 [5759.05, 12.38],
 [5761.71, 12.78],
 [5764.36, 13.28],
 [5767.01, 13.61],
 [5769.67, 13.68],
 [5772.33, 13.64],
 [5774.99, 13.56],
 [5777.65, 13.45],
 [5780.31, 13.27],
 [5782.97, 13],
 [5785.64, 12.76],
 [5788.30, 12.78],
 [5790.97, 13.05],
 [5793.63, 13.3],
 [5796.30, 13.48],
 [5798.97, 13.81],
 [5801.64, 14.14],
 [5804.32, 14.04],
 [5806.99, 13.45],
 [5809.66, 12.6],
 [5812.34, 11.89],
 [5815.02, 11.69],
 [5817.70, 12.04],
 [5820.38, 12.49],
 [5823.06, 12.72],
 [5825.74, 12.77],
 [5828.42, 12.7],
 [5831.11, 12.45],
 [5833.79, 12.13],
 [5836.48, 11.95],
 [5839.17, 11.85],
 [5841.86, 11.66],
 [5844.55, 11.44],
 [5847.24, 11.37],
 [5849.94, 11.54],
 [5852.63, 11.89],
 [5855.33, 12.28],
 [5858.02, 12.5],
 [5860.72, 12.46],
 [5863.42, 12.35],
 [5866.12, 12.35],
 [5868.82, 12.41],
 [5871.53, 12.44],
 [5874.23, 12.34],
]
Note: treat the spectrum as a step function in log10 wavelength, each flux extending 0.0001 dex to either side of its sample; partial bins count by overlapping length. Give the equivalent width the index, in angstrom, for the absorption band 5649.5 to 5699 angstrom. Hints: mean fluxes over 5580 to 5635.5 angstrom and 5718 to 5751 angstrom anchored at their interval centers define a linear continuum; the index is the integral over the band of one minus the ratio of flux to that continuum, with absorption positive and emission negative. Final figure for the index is 4.6 angstrom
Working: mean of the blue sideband 12.6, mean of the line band 11.4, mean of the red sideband 12.5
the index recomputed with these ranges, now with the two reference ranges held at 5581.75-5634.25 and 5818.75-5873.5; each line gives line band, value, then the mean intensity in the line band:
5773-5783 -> -0.9 angstrom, 13.4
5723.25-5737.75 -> -0.5 angstrom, 12.8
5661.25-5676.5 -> 2.4 angstrom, 10.5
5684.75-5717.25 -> 2.0 angstrom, 11.7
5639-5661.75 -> -0.8 angstrom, 13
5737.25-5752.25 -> 0.4 angstrom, 12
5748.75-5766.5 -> -0.4 angstrom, 12.7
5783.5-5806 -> -2.1 angstrom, 13.4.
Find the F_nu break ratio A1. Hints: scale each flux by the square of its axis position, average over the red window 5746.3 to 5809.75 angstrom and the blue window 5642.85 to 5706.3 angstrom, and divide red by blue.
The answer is 1.18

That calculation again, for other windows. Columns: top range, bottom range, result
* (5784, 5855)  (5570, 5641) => 1.07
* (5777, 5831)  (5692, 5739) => 1.09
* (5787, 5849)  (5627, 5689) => 1.12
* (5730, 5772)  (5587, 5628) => 1.03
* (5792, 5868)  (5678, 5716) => 1.13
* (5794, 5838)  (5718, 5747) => 1.05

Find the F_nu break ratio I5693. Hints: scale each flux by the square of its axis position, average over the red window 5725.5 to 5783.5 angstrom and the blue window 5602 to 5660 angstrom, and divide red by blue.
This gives 1.0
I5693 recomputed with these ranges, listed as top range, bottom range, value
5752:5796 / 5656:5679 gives 1.23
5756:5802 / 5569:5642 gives 1.12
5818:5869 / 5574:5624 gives 1.05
